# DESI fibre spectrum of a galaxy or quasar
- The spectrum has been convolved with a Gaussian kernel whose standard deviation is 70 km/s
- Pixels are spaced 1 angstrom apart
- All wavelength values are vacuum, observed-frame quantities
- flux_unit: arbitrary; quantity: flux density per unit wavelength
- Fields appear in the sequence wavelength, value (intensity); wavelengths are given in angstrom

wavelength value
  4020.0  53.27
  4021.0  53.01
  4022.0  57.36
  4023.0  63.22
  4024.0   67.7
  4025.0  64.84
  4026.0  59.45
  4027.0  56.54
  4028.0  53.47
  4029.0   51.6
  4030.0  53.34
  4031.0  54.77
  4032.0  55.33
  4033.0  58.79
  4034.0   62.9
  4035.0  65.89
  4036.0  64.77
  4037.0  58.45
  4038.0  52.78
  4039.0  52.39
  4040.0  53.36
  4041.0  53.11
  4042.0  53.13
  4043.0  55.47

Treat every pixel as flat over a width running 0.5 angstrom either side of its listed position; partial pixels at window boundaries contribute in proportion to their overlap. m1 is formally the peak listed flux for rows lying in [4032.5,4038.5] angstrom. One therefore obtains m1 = 65.89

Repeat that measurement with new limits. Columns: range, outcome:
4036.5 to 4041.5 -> 58.45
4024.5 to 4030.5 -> 64.84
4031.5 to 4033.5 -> 58.79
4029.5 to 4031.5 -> 54.77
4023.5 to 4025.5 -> 67.7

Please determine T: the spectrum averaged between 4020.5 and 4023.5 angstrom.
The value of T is 57.9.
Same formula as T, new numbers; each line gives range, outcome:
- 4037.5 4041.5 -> 52.9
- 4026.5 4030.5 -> 53.7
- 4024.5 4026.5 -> 62.1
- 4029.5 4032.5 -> 54.5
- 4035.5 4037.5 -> 61.6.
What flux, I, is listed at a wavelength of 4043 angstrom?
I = 55.47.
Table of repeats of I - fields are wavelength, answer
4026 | 59.45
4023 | 63.22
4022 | 57.36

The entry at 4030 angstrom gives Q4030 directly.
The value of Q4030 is 53.34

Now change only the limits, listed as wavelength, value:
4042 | 53.13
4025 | 64.84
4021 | 53.01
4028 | 53.47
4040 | 53.36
